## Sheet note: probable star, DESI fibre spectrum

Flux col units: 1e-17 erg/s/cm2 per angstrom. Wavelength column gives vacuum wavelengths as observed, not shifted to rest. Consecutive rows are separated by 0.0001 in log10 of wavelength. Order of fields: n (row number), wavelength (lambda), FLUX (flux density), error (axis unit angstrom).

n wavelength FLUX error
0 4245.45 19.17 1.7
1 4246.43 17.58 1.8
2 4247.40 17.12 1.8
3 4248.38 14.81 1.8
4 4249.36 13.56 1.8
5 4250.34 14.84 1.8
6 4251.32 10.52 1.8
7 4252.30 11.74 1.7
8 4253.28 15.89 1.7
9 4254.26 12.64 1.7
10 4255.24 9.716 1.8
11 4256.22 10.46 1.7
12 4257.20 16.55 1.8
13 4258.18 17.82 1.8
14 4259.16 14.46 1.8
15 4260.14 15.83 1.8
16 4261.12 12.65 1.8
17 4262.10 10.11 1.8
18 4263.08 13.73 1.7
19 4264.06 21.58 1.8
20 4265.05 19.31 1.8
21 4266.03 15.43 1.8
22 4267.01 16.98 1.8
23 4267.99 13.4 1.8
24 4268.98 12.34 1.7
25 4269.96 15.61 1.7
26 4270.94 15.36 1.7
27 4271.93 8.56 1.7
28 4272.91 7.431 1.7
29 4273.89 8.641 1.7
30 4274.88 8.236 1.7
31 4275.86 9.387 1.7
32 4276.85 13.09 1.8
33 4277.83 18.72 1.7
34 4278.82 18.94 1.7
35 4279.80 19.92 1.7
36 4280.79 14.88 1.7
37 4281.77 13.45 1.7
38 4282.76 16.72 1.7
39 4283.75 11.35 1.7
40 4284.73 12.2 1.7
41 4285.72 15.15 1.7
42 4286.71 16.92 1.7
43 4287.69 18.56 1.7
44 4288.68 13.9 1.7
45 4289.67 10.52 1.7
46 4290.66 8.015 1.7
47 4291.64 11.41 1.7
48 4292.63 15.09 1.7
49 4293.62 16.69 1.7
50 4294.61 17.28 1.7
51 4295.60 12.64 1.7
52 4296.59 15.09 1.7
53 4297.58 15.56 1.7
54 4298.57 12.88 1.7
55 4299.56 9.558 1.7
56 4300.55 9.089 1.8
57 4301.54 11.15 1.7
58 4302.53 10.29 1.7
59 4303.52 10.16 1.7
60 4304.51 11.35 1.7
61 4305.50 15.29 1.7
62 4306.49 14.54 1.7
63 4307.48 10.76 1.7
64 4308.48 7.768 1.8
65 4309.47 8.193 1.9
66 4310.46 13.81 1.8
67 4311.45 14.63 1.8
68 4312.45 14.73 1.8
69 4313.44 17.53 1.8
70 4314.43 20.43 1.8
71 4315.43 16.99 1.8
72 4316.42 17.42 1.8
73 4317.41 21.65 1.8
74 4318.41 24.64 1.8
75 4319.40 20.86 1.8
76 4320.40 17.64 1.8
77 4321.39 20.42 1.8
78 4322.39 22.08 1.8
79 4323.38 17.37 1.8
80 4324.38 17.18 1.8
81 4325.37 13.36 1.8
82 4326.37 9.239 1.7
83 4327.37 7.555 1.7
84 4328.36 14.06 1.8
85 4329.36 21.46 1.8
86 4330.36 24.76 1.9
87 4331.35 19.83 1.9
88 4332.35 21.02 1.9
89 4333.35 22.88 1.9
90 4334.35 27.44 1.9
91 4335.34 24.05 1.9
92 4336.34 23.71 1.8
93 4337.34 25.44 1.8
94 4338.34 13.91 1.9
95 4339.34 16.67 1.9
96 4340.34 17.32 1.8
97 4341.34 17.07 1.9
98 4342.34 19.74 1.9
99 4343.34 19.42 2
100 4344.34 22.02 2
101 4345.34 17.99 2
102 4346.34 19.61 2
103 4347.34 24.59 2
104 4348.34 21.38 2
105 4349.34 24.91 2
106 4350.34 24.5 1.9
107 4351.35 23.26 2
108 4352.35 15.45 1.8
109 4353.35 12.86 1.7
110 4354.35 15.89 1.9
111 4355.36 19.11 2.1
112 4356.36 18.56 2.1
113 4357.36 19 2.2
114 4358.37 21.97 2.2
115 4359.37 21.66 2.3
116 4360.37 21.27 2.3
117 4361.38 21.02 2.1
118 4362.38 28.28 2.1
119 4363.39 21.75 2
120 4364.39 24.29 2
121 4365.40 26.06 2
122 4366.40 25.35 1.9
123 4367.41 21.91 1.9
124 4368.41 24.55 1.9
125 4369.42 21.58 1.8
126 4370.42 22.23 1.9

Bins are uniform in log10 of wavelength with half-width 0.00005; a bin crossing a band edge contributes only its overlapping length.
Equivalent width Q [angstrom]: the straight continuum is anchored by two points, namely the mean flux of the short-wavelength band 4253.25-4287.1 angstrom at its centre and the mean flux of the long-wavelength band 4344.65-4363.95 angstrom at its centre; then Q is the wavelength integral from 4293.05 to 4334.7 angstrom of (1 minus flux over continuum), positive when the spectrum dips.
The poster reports 4.2 angstrom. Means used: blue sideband 14.1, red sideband 20.7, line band 15.9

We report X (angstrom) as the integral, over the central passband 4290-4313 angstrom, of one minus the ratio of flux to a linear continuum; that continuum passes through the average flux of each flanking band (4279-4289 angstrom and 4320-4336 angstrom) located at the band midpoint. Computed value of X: 5.95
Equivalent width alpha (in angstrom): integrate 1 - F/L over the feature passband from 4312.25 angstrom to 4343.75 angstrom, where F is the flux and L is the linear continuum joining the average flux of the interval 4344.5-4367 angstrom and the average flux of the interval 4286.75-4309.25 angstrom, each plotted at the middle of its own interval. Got -3.6 angstrom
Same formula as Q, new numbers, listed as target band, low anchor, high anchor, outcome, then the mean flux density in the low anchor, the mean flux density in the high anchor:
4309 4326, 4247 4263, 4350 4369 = 0.7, 13.6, 21.4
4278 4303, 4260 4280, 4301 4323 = 1.3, 13.9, 15.6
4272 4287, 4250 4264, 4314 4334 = 1.8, 13.6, 18.6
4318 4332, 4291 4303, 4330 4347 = 0.2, 13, 20.8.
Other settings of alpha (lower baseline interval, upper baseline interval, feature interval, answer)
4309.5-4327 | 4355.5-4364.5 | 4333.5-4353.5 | -0.8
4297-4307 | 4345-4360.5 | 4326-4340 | -2.0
